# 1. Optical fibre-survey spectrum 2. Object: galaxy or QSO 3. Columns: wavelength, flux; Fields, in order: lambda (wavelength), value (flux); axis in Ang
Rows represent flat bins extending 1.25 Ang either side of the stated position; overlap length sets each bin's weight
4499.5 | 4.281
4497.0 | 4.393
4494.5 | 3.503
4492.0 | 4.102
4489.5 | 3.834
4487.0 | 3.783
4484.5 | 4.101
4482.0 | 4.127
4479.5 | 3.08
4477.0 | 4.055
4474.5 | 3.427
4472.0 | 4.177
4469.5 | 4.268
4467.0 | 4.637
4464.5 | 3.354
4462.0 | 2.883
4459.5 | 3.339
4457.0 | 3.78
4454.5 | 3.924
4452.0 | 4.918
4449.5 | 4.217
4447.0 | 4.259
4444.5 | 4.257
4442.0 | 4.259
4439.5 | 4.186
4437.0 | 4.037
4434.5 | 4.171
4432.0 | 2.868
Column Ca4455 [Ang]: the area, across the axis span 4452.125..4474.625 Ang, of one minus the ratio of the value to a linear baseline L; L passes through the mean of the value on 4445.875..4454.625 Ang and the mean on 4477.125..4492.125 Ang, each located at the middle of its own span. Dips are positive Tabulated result 1.8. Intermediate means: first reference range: 4.38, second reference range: 3.83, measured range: 3.83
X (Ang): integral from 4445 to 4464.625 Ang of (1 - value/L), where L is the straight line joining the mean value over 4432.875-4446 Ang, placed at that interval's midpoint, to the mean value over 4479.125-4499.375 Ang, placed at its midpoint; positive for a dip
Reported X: 1.0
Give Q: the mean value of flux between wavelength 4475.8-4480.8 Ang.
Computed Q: 3.57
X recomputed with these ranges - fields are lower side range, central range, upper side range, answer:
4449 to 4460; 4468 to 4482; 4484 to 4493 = 0.51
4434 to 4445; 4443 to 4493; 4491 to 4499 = 2.09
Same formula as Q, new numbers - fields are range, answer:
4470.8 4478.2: 3.88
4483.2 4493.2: 3.96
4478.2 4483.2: 3.6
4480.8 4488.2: 4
